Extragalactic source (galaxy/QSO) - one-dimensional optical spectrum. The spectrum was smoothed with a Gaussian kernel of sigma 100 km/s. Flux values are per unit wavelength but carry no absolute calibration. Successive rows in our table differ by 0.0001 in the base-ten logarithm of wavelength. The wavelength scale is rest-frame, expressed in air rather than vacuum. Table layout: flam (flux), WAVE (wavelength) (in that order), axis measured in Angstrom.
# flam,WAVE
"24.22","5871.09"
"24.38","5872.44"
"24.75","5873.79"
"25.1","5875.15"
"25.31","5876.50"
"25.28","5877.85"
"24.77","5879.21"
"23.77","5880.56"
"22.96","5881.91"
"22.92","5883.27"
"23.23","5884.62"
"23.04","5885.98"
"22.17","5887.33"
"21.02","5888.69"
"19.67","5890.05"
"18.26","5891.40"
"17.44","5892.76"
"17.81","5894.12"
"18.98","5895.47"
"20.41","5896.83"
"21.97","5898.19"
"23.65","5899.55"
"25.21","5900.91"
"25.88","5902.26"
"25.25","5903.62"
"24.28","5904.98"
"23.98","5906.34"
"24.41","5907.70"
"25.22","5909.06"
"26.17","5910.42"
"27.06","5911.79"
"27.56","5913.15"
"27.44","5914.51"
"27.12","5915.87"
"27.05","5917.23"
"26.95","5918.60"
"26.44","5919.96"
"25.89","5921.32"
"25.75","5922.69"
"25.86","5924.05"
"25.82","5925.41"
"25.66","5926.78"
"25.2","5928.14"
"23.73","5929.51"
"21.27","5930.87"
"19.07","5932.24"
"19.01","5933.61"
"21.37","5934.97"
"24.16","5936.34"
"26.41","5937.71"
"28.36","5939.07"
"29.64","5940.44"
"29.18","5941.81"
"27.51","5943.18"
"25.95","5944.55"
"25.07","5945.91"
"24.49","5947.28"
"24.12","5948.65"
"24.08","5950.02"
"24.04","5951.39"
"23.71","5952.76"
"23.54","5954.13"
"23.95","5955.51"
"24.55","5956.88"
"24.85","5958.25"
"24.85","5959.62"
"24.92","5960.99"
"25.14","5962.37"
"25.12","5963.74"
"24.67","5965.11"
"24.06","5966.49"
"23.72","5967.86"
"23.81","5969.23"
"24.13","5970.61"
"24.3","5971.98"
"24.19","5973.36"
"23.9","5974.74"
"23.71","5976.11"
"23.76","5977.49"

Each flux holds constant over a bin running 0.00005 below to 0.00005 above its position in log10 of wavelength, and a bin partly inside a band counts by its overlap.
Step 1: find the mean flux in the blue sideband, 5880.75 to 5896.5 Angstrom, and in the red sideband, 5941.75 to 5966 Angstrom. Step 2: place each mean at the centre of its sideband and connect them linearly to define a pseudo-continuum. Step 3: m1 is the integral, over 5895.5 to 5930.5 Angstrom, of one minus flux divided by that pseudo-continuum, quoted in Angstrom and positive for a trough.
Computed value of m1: -4.5 Angstrom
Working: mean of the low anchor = 20.8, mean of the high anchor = 24.9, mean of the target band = 25.2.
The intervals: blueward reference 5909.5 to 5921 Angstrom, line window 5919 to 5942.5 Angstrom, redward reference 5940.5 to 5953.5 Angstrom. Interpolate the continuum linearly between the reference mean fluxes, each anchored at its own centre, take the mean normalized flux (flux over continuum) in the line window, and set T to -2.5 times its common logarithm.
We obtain 0.06 mag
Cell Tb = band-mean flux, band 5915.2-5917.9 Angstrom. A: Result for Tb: 27.1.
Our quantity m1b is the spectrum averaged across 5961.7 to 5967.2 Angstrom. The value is 24.8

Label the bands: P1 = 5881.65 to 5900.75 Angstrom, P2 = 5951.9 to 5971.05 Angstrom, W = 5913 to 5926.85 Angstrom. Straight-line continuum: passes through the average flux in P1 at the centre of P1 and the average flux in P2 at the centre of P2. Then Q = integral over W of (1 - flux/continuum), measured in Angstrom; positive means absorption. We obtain -2.5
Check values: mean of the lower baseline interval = 21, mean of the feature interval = 26.5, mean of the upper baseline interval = 24.4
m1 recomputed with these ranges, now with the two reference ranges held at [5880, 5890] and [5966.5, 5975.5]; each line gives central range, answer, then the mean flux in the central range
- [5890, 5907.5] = 0.7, 21.9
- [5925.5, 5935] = 0.3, 22.5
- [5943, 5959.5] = -0.6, 24.6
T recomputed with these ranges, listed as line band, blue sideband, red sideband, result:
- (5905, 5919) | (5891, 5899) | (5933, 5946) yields -0.202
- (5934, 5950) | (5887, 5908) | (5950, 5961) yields -0.094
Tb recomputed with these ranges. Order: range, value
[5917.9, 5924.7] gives 26.2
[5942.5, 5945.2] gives 26.7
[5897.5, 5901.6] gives 23.6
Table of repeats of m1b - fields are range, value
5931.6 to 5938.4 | 22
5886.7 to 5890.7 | 20.9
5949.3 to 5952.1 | 24.1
